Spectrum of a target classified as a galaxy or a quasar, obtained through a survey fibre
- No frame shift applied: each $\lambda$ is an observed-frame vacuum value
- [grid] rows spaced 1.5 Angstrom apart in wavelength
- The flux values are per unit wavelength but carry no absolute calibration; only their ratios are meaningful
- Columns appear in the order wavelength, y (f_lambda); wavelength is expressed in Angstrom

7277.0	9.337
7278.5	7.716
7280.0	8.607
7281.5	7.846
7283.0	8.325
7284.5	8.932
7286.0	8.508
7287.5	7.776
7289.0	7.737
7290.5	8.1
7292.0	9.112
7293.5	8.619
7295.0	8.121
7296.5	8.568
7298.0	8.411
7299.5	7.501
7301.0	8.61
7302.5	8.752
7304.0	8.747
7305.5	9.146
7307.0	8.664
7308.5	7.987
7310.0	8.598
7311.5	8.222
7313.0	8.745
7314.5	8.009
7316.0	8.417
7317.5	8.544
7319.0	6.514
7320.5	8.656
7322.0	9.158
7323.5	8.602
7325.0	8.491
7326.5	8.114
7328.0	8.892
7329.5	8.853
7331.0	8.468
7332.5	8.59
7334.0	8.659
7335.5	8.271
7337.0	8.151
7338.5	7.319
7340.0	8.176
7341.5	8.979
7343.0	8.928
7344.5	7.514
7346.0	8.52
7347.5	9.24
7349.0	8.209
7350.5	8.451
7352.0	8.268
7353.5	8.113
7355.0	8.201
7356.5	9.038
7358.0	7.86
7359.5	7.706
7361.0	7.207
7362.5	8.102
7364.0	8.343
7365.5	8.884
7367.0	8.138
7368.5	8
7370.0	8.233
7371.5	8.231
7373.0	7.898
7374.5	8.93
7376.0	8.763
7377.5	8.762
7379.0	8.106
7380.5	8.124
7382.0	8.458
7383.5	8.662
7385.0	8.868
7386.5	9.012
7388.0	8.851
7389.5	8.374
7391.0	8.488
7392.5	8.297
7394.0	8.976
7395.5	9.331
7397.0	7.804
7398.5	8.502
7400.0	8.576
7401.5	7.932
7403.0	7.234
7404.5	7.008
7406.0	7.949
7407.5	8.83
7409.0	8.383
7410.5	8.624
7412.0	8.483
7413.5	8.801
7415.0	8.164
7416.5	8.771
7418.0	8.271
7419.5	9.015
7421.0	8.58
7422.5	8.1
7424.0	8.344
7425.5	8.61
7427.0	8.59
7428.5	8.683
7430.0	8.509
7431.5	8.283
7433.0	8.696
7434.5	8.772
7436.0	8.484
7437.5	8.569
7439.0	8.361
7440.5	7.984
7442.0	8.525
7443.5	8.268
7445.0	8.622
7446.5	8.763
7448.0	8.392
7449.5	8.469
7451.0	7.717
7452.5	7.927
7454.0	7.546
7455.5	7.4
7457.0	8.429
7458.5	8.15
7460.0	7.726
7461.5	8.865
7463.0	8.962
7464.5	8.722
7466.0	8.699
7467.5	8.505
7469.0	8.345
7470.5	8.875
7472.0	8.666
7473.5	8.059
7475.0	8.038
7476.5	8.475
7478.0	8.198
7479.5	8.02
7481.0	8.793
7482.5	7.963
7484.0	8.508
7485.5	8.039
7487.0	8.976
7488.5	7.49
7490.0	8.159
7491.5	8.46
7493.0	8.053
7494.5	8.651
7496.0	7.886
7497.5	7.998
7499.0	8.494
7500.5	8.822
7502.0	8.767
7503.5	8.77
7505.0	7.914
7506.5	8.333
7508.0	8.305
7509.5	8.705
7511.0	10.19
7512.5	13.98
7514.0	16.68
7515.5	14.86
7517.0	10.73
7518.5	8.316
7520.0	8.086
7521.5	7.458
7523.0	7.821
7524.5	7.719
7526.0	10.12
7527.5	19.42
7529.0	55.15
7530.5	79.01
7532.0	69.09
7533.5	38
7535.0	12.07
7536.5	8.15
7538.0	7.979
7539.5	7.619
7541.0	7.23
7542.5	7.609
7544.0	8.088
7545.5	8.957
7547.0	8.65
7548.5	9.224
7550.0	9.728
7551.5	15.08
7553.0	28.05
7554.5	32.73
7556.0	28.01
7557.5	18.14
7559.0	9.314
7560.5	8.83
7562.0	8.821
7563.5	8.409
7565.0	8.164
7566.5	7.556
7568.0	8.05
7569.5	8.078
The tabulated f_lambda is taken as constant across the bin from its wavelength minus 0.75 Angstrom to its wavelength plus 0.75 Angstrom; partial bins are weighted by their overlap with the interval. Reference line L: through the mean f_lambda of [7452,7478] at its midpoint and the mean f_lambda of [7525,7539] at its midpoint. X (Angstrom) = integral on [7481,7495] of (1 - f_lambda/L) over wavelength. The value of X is 6.9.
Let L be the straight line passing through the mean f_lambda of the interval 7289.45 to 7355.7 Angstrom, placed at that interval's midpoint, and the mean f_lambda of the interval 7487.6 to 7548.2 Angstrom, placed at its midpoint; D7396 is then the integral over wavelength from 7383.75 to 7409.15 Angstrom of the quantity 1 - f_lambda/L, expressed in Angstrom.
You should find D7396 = 5.4 Angstrom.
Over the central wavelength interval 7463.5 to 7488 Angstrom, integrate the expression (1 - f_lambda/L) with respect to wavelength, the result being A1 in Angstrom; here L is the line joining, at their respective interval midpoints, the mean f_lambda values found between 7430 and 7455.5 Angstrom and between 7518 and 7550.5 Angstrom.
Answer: 7.2 Angstrom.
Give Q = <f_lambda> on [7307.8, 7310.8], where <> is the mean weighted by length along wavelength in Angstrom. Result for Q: 8.3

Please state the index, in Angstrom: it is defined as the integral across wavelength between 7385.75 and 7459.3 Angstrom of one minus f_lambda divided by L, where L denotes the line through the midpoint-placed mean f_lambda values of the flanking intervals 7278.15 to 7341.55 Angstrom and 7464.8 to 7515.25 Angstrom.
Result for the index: 2.8 Angstrom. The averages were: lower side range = 8.37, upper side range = 8.9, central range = 8.38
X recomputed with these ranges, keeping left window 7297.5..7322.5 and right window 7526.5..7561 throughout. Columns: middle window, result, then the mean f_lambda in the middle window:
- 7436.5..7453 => 7.9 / 8.34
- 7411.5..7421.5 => 4.0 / 8.59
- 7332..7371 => 8.8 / 8.27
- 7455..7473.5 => 9.4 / 8.44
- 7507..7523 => 7.5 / 10.6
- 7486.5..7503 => 9.2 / 8.34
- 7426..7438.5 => 5.5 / 8.57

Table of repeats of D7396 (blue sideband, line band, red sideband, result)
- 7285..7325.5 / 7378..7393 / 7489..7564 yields 3.1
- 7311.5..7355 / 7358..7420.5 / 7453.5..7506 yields 0.0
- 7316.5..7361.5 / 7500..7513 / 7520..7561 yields 6.2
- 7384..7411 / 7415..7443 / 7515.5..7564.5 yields 5.2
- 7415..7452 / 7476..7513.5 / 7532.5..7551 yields 6.3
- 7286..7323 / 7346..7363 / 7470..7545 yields 2.4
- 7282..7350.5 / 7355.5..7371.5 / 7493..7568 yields 2.7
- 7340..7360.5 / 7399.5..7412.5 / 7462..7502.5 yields 0.4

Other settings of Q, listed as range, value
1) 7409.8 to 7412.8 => 8.56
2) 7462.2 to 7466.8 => 8.79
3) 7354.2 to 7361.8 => 8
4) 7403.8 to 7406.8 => 7.51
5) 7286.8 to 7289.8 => 7.76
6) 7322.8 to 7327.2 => 8.4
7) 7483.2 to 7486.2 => 8.27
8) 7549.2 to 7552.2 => 12.3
